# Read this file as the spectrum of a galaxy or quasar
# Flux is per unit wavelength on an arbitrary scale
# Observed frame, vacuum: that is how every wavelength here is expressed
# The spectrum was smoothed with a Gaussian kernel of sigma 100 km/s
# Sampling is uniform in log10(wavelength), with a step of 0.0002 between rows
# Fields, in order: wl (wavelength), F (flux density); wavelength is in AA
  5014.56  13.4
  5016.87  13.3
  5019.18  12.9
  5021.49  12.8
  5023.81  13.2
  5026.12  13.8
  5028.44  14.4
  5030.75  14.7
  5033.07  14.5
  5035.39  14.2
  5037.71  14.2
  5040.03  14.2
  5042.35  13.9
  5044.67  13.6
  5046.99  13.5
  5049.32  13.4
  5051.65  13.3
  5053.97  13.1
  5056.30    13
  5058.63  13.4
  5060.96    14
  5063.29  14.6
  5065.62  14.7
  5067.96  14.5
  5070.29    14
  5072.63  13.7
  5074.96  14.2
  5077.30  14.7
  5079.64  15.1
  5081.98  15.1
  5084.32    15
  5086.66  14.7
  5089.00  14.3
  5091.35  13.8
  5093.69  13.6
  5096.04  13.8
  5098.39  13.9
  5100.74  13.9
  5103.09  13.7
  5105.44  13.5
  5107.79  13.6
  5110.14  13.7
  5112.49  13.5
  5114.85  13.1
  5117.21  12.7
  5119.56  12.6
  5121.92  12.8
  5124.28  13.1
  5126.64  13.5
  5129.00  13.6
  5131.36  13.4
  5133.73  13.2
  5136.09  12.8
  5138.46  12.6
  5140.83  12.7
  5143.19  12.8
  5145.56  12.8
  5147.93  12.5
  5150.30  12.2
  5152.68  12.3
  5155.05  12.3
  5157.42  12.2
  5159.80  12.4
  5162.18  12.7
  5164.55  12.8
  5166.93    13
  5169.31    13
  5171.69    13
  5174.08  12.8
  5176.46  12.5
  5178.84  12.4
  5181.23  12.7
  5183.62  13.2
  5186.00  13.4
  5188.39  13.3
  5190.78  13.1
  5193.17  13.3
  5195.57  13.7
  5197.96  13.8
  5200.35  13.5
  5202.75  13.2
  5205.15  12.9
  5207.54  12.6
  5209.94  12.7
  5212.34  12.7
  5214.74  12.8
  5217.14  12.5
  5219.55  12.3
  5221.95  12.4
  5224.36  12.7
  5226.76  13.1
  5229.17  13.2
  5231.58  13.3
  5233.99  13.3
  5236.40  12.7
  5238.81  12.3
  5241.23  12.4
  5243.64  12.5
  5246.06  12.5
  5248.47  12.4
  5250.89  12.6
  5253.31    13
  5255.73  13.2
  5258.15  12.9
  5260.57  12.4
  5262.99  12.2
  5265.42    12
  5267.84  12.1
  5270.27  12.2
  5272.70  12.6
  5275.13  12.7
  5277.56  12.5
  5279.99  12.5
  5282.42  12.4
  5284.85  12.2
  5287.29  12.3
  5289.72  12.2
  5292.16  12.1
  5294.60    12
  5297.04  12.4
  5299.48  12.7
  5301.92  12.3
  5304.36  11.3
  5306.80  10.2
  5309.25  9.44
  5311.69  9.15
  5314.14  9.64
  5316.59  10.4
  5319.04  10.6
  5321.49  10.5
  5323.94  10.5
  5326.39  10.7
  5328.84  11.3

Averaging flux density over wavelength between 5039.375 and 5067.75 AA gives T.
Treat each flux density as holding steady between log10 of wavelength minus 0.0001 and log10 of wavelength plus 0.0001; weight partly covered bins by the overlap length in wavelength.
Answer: 13.7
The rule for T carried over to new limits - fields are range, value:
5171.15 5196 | 13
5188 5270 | 12.8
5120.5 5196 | 12.9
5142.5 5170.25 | 12.6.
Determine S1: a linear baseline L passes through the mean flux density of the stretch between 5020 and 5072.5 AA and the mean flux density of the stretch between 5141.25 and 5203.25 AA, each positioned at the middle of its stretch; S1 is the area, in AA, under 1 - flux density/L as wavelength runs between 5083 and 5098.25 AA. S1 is -0.8 AA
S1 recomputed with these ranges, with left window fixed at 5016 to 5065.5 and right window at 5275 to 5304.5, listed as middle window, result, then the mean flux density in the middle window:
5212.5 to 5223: 0.2 AA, 12.5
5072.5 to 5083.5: -0.9 AA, 14.7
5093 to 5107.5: -0.4 AA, 13.7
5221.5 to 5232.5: -0.3 AA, 13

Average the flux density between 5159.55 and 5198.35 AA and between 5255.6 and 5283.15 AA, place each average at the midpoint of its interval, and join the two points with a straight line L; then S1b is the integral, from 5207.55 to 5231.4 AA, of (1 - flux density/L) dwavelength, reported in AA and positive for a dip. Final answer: 0.04 AA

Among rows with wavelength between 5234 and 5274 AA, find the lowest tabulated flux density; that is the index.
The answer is 12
